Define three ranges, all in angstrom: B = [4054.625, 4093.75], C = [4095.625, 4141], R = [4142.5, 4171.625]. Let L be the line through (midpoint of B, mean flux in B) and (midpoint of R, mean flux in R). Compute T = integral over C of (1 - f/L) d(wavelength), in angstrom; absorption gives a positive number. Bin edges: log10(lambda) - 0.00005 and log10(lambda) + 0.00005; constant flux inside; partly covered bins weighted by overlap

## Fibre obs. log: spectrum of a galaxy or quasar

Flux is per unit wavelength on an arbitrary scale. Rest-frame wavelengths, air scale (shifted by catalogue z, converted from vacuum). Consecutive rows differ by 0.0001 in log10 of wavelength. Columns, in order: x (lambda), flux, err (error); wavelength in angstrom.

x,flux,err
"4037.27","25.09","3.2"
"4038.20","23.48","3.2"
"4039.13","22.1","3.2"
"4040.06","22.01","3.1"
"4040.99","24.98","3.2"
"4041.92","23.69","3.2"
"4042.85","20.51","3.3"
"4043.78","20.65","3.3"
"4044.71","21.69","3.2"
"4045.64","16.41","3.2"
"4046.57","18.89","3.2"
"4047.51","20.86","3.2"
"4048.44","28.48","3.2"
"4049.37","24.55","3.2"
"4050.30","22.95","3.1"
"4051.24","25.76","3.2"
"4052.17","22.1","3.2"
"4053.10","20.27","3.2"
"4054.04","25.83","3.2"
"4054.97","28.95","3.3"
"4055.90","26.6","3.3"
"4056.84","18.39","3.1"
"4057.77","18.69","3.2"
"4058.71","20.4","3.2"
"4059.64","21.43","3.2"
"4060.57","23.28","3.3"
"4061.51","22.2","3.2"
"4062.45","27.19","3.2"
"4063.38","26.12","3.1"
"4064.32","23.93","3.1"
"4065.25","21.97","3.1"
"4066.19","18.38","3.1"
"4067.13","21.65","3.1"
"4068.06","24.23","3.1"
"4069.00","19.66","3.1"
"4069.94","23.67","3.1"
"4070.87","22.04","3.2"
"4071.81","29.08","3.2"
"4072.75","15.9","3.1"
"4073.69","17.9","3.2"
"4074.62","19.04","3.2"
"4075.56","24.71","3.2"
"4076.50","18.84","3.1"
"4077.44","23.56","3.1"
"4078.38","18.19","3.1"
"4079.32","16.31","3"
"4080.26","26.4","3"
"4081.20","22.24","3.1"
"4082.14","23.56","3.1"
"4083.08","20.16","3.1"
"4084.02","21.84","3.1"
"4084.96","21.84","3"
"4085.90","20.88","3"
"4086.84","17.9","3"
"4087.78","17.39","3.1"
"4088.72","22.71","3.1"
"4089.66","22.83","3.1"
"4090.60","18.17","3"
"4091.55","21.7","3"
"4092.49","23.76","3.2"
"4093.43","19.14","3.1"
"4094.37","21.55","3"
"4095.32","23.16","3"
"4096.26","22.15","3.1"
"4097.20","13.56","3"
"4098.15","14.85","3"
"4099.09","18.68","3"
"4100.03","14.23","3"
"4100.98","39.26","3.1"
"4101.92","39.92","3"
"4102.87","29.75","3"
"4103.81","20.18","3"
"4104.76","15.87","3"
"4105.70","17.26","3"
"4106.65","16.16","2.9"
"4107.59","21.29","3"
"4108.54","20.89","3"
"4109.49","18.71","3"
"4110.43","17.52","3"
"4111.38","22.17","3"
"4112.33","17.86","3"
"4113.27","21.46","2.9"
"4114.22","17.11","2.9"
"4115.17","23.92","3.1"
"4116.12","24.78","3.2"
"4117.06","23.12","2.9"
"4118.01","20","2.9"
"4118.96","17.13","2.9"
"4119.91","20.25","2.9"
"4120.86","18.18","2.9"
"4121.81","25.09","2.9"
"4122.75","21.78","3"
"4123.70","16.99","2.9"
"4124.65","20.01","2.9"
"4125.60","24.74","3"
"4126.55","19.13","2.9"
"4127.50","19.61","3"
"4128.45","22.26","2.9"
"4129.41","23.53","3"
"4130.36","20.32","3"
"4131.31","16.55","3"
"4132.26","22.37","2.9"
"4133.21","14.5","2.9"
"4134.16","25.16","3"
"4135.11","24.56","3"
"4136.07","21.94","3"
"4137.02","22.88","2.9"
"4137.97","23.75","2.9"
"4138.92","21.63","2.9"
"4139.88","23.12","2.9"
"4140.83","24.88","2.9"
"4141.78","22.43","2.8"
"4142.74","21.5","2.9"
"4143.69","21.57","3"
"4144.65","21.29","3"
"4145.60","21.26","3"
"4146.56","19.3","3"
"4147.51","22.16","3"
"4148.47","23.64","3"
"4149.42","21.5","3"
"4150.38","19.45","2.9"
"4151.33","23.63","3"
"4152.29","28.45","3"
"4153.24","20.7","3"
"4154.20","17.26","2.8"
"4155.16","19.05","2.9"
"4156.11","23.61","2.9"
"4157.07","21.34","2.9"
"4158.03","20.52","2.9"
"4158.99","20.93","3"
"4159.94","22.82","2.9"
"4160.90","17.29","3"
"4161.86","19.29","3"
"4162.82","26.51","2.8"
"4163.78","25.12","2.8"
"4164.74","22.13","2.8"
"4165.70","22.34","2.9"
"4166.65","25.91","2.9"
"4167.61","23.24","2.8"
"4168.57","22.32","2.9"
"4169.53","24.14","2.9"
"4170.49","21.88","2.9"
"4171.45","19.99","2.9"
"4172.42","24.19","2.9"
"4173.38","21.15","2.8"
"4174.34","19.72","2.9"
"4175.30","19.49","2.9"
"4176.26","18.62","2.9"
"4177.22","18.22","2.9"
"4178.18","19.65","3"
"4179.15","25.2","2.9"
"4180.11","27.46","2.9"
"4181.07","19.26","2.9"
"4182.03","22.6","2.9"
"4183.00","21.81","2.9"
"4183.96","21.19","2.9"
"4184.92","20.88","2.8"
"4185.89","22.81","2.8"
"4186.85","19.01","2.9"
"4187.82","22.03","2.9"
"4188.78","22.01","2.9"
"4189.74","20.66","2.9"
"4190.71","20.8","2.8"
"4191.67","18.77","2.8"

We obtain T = 1.2 angstrom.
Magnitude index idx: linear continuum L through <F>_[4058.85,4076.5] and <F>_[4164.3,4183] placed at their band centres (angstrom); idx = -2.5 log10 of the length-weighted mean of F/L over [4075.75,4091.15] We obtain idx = 0.07 mag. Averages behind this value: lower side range 22.2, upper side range 22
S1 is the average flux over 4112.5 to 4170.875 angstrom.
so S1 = 21.7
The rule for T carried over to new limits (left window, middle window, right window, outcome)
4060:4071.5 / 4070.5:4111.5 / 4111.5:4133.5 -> 1.2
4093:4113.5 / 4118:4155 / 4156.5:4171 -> 0.8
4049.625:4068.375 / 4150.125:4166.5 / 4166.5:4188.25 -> 0.0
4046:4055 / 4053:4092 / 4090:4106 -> 1.7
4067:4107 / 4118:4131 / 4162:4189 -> 0.7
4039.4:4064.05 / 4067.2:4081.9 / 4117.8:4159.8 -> 0.6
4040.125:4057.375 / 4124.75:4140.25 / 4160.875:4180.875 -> 0.5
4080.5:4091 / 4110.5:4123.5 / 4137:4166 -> 0.4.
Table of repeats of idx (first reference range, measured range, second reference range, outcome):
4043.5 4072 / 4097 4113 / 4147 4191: 0.06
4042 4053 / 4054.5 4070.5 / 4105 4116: -0.06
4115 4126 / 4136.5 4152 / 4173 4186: -0.05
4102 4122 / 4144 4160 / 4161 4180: 0.00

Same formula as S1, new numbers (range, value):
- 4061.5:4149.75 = 21.4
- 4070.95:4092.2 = 21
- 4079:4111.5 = 21.3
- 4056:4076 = 22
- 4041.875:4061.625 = 22.4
